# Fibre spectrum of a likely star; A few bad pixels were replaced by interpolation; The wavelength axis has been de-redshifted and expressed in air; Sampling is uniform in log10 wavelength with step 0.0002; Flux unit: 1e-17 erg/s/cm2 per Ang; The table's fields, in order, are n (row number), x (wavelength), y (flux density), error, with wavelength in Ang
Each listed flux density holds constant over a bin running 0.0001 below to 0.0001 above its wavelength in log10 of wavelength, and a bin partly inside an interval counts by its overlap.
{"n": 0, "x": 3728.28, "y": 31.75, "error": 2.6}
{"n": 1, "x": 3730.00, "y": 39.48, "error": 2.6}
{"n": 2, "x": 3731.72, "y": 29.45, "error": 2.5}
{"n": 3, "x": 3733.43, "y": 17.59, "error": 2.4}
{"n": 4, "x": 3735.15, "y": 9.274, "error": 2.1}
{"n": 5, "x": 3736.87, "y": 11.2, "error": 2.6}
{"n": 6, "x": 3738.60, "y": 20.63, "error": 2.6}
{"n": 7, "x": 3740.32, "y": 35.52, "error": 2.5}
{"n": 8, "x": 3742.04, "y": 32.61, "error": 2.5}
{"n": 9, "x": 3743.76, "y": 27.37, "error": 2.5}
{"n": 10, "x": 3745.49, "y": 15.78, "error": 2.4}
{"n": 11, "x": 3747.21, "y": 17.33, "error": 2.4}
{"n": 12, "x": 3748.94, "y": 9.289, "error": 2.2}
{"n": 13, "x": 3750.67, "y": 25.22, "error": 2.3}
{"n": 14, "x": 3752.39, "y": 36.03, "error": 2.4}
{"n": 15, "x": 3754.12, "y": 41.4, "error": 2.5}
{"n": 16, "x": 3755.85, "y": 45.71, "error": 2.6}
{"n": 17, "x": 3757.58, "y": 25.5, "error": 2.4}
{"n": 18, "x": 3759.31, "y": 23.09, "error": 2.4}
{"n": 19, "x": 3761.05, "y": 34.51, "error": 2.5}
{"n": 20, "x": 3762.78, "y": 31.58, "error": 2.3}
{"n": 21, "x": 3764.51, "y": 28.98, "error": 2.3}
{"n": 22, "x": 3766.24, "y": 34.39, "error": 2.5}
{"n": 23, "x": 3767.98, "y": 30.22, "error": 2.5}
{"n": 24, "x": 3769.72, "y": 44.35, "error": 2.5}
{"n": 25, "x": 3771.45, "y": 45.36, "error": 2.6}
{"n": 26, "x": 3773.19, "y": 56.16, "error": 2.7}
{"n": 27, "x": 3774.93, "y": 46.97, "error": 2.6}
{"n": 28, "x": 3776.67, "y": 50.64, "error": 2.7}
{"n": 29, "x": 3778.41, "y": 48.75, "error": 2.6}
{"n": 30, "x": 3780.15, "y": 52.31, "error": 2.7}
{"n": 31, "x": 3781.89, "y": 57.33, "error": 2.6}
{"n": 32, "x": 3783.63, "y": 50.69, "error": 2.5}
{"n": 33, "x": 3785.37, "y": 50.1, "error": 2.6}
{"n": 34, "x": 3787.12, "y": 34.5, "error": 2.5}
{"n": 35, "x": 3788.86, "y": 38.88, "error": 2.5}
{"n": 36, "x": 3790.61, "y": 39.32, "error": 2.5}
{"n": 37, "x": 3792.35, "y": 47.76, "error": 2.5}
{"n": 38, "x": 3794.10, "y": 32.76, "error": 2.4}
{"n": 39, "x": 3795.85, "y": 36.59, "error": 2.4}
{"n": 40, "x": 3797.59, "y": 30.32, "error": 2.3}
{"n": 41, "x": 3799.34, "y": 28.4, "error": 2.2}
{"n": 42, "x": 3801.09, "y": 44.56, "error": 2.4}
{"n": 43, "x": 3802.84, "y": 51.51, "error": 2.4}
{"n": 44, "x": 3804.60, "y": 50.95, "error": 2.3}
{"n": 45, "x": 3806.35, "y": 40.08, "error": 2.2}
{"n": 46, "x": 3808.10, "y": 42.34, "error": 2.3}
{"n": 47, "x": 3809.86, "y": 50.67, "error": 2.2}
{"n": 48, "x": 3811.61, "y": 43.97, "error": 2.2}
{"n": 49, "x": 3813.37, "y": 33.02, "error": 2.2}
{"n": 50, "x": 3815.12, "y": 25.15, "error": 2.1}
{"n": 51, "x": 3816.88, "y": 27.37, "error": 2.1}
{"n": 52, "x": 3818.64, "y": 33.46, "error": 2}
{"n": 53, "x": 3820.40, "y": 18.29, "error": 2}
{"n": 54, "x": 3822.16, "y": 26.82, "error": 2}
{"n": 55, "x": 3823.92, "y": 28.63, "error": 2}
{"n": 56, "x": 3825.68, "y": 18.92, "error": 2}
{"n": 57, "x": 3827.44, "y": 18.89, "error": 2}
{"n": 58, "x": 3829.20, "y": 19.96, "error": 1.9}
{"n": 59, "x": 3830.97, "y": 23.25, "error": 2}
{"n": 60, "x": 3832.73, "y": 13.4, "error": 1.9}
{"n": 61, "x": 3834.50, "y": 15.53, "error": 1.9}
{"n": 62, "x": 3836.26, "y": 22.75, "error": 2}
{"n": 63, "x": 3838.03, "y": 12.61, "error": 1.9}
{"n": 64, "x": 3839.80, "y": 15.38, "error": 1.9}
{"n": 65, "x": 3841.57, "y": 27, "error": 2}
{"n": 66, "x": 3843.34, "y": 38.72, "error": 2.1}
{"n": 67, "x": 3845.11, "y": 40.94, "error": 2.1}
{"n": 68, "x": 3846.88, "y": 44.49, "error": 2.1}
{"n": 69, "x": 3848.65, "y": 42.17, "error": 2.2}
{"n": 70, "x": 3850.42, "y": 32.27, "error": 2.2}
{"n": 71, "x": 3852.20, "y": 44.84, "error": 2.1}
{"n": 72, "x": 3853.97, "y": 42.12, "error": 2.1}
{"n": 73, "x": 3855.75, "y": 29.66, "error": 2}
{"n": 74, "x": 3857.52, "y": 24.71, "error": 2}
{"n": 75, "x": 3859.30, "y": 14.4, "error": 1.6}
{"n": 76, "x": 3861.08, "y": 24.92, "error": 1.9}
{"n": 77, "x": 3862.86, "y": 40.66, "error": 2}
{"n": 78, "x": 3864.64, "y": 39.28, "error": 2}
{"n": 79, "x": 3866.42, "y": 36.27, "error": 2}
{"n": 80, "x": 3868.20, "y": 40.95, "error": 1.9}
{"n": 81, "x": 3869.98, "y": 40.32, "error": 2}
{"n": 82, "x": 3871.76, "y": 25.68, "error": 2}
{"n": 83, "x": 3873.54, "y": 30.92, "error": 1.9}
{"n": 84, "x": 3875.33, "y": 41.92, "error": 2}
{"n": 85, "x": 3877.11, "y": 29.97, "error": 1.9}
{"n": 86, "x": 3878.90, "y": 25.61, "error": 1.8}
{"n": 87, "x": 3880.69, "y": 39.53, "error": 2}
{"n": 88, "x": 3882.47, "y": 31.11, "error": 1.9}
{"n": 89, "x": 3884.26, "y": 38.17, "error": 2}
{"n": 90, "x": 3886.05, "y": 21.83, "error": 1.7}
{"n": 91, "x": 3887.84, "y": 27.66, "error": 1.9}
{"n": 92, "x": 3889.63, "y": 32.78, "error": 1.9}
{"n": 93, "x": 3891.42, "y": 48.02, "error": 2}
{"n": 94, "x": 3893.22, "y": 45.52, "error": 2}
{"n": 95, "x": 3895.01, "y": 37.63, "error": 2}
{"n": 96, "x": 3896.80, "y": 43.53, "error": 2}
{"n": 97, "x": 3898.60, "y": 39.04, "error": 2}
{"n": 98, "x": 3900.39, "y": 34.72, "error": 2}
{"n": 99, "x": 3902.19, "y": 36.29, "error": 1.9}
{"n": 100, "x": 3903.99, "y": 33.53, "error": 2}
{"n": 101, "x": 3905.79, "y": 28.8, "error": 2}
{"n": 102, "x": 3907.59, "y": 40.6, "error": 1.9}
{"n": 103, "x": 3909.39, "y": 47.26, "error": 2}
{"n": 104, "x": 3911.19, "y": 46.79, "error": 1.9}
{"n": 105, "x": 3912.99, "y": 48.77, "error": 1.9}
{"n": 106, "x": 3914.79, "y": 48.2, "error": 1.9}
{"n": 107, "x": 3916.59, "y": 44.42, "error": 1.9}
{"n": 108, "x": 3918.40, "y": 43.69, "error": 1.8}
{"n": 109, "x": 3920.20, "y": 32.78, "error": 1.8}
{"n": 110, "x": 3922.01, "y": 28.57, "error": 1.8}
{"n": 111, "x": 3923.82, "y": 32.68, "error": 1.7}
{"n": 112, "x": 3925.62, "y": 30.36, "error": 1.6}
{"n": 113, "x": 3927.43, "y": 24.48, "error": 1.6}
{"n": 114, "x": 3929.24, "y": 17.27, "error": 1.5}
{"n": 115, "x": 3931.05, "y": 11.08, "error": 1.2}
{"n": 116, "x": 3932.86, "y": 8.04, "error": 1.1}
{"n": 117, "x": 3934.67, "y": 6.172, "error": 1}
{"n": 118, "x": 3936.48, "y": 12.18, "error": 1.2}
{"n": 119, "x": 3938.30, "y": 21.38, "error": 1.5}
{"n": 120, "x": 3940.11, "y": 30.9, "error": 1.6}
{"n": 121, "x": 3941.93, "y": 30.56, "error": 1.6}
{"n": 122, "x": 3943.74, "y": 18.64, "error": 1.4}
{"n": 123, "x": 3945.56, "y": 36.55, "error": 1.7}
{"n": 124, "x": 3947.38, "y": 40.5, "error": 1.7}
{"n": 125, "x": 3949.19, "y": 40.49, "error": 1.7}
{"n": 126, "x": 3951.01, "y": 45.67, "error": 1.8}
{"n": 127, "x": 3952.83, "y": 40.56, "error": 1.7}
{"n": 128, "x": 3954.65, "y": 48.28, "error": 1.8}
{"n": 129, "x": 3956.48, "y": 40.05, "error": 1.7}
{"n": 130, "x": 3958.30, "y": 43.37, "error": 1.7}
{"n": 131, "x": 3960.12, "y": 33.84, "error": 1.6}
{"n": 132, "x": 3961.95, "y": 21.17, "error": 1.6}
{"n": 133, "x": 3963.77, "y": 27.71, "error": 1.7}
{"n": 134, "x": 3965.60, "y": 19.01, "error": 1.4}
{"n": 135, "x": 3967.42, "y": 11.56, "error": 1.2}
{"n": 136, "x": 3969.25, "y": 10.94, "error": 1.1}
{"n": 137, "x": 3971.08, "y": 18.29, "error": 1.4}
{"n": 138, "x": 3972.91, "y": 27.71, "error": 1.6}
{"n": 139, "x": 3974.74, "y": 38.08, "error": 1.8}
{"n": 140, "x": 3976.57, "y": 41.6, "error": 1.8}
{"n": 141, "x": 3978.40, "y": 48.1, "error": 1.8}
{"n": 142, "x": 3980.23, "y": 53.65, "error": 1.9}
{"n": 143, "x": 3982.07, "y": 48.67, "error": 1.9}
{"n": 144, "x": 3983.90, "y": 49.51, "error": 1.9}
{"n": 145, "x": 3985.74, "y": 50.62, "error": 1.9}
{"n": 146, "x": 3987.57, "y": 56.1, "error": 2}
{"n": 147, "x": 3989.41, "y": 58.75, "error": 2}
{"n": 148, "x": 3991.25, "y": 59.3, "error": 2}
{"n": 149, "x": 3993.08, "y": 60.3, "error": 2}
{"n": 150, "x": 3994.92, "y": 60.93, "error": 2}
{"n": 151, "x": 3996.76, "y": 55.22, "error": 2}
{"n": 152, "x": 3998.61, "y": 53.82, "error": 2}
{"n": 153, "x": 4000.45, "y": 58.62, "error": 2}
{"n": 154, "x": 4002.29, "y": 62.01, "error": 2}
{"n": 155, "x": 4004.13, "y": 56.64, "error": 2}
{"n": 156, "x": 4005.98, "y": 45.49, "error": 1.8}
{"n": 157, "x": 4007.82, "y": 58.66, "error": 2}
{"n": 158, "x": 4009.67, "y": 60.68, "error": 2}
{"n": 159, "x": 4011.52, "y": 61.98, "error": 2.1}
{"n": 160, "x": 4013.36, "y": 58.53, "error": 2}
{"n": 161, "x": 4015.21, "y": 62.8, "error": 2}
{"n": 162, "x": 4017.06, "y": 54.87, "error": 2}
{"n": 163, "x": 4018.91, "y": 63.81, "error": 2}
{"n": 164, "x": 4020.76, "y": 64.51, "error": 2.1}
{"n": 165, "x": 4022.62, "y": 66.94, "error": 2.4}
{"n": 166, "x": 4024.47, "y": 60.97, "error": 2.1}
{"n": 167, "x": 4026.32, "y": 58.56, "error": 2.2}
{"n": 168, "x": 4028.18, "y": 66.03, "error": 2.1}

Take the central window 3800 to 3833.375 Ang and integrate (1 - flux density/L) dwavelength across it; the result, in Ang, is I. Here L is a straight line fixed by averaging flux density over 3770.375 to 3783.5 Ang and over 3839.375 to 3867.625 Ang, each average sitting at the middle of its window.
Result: 8.2 Ang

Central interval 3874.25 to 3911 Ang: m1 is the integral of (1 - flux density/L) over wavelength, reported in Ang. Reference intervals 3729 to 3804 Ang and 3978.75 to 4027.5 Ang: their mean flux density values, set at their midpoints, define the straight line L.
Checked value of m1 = 8.5 Ang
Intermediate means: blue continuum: 35.2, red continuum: 57.7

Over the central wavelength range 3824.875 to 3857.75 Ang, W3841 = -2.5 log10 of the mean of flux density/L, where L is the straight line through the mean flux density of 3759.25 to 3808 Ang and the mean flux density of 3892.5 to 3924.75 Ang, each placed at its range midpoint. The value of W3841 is 0.41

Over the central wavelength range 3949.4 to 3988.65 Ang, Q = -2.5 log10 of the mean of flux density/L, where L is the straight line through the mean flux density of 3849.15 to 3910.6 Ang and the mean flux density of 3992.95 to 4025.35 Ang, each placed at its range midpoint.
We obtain 0.366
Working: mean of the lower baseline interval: 35.1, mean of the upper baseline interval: 59.2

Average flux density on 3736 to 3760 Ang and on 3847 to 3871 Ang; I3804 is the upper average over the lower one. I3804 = 1.34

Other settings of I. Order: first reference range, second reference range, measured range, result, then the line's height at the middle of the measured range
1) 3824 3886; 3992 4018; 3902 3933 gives 5.40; 41.7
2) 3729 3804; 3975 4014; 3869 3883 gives 3.58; 44.7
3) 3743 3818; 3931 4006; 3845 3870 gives 1.67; 38.1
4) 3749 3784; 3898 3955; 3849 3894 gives 1.22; 35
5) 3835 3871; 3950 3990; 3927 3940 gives 7.59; 36.1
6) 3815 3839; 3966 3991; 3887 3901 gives -4.31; 29.6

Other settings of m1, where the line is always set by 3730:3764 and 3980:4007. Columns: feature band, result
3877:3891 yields 3.61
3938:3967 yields 9.72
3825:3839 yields 6.98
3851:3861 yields 2.13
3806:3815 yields -1.89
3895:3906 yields 1.92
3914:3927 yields 2.77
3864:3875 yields 1.31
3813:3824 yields 2.35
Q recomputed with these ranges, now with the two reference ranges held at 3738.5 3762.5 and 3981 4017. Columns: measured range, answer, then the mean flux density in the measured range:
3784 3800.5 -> -0.161 mag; 38.1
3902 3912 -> 0.184 mag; 39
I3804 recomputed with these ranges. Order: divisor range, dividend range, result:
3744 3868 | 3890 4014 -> 1.15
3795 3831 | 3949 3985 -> 1.07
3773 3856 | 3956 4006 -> 1.21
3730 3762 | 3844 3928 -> 1.40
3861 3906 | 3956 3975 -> 0.73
